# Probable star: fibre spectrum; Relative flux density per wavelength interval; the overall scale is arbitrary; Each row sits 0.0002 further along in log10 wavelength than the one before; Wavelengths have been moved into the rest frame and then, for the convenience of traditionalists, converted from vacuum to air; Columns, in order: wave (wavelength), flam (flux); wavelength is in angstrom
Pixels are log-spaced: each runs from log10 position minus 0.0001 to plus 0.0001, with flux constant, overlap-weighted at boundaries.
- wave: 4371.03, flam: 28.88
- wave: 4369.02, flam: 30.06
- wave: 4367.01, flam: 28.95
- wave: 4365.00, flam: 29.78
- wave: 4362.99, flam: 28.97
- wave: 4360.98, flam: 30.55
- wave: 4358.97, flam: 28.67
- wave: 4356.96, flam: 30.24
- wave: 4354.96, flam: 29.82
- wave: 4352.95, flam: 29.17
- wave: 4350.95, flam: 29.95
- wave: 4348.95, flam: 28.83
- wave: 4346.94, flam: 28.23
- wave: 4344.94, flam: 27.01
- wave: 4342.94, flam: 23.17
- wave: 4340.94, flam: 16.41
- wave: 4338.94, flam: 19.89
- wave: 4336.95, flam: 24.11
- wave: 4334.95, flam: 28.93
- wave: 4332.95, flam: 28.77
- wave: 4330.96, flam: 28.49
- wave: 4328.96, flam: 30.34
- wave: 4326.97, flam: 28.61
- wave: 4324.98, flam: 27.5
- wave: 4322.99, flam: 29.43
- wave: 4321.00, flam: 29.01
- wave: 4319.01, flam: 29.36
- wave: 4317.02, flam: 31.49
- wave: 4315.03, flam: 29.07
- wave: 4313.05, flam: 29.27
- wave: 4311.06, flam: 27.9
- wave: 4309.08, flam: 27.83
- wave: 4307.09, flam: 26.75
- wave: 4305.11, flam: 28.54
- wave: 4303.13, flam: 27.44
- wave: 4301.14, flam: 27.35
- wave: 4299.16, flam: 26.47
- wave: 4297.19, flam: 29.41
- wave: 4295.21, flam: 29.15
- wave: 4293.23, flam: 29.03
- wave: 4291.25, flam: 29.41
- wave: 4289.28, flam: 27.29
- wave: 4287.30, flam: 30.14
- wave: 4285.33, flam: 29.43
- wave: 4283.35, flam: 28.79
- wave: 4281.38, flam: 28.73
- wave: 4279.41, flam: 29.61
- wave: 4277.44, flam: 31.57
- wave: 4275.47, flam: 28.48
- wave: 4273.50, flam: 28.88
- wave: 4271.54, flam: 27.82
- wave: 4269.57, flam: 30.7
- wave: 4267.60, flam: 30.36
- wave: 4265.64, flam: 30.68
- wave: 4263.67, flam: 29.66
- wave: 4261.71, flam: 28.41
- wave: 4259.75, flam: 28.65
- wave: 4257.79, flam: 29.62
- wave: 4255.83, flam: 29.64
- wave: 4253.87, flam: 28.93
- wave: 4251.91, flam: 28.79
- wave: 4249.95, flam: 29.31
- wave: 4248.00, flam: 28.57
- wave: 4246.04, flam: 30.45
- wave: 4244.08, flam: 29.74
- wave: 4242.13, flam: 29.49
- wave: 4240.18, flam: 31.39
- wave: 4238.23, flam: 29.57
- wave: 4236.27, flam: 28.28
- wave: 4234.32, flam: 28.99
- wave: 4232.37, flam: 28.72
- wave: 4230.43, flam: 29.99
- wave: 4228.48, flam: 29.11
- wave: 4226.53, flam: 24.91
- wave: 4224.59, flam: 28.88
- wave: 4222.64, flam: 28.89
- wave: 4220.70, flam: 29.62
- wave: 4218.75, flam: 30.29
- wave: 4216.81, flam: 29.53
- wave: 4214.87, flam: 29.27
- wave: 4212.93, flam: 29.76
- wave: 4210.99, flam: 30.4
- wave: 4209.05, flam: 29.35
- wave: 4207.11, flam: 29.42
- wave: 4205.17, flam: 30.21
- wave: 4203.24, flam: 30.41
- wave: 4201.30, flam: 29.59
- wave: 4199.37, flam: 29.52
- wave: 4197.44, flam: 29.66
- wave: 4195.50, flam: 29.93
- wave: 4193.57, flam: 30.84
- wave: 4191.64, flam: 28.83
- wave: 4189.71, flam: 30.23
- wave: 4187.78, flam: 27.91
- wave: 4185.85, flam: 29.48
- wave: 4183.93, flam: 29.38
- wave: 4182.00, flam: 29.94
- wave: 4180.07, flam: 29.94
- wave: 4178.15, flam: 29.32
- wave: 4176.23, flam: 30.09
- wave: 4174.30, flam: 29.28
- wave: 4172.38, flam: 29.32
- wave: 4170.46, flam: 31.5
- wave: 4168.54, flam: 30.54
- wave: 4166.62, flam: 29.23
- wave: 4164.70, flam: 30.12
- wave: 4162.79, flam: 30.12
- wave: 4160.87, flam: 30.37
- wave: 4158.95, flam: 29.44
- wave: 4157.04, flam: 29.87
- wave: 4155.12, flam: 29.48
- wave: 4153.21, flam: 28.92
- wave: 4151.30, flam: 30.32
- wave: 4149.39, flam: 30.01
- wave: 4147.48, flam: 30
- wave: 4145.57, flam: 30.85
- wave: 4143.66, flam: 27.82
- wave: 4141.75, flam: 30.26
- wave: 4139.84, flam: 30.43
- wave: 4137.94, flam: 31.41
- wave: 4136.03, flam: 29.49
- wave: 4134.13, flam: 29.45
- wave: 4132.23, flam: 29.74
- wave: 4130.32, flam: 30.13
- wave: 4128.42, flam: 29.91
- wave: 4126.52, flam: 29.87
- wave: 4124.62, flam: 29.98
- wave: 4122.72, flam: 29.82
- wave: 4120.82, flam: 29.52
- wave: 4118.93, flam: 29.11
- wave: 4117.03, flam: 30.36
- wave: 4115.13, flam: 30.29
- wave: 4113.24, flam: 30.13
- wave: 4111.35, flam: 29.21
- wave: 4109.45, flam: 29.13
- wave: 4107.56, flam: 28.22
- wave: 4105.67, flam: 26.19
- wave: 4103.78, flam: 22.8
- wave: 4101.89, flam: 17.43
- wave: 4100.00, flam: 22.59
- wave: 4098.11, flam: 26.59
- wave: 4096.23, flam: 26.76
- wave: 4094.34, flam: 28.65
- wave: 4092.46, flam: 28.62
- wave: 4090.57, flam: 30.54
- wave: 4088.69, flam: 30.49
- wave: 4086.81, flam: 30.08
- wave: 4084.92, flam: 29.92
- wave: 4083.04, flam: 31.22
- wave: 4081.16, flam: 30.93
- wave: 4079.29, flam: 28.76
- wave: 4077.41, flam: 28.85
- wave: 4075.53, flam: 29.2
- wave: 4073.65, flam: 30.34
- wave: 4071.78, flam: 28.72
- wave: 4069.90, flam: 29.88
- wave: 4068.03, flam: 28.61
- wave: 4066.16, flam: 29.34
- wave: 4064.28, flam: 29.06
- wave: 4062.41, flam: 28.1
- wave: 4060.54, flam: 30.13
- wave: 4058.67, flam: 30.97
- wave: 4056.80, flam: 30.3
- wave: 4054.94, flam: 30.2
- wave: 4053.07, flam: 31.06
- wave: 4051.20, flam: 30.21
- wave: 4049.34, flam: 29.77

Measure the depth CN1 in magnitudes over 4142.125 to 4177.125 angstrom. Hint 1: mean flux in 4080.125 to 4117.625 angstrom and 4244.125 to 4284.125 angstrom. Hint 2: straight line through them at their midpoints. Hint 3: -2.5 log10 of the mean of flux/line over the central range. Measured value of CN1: -0.050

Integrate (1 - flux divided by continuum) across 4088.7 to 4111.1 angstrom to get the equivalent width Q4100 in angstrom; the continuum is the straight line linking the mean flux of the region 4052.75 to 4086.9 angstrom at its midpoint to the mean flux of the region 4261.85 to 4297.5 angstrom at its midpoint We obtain 2.5 angstrom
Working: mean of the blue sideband 29.7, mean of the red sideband 29.4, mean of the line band 26.4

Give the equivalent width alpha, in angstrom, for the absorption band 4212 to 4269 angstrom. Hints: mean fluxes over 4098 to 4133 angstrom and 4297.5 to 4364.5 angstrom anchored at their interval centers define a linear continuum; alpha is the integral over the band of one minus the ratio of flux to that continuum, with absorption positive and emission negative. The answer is -2.9 angstrom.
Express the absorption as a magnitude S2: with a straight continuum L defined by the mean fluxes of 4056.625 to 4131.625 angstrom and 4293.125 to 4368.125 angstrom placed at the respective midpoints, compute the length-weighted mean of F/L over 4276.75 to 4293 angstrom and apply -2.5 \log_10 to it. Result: -0.044 mag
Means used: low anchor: 28.8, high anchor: 28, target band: 29.3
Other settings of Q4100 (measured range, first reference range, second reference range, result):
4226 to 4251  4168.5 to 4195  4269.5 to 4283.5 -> 0.2 angstrom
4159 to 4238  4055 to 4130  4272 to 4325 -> -2.0 angstrom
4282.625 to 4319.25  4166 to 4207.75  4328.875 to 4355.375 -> -1.7 angstrom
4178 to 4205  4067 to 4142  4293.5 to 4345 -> -1.4 angstrom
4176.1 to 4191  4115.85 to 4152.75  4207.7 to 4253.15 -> 0.0 angstrom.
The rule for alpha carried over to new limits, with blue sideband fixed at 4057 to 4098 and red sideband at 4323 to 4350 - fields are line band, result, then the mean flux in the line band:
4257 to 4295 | -3.2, 29.3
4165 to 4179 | -0.8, 29.9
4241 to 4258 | -1.3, 29.4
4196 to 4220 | -1.7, 29.8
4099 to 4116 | 1.7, 26.2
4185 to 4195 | -0.5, 29.5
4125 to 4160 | -1.5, 29.9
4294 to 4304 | -0.5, 28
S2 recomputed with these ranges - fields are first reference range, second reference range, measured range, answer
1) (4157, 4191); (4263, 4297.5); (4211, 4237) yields 0.02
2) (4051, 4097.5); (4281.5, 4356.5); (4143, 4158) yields -0.02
